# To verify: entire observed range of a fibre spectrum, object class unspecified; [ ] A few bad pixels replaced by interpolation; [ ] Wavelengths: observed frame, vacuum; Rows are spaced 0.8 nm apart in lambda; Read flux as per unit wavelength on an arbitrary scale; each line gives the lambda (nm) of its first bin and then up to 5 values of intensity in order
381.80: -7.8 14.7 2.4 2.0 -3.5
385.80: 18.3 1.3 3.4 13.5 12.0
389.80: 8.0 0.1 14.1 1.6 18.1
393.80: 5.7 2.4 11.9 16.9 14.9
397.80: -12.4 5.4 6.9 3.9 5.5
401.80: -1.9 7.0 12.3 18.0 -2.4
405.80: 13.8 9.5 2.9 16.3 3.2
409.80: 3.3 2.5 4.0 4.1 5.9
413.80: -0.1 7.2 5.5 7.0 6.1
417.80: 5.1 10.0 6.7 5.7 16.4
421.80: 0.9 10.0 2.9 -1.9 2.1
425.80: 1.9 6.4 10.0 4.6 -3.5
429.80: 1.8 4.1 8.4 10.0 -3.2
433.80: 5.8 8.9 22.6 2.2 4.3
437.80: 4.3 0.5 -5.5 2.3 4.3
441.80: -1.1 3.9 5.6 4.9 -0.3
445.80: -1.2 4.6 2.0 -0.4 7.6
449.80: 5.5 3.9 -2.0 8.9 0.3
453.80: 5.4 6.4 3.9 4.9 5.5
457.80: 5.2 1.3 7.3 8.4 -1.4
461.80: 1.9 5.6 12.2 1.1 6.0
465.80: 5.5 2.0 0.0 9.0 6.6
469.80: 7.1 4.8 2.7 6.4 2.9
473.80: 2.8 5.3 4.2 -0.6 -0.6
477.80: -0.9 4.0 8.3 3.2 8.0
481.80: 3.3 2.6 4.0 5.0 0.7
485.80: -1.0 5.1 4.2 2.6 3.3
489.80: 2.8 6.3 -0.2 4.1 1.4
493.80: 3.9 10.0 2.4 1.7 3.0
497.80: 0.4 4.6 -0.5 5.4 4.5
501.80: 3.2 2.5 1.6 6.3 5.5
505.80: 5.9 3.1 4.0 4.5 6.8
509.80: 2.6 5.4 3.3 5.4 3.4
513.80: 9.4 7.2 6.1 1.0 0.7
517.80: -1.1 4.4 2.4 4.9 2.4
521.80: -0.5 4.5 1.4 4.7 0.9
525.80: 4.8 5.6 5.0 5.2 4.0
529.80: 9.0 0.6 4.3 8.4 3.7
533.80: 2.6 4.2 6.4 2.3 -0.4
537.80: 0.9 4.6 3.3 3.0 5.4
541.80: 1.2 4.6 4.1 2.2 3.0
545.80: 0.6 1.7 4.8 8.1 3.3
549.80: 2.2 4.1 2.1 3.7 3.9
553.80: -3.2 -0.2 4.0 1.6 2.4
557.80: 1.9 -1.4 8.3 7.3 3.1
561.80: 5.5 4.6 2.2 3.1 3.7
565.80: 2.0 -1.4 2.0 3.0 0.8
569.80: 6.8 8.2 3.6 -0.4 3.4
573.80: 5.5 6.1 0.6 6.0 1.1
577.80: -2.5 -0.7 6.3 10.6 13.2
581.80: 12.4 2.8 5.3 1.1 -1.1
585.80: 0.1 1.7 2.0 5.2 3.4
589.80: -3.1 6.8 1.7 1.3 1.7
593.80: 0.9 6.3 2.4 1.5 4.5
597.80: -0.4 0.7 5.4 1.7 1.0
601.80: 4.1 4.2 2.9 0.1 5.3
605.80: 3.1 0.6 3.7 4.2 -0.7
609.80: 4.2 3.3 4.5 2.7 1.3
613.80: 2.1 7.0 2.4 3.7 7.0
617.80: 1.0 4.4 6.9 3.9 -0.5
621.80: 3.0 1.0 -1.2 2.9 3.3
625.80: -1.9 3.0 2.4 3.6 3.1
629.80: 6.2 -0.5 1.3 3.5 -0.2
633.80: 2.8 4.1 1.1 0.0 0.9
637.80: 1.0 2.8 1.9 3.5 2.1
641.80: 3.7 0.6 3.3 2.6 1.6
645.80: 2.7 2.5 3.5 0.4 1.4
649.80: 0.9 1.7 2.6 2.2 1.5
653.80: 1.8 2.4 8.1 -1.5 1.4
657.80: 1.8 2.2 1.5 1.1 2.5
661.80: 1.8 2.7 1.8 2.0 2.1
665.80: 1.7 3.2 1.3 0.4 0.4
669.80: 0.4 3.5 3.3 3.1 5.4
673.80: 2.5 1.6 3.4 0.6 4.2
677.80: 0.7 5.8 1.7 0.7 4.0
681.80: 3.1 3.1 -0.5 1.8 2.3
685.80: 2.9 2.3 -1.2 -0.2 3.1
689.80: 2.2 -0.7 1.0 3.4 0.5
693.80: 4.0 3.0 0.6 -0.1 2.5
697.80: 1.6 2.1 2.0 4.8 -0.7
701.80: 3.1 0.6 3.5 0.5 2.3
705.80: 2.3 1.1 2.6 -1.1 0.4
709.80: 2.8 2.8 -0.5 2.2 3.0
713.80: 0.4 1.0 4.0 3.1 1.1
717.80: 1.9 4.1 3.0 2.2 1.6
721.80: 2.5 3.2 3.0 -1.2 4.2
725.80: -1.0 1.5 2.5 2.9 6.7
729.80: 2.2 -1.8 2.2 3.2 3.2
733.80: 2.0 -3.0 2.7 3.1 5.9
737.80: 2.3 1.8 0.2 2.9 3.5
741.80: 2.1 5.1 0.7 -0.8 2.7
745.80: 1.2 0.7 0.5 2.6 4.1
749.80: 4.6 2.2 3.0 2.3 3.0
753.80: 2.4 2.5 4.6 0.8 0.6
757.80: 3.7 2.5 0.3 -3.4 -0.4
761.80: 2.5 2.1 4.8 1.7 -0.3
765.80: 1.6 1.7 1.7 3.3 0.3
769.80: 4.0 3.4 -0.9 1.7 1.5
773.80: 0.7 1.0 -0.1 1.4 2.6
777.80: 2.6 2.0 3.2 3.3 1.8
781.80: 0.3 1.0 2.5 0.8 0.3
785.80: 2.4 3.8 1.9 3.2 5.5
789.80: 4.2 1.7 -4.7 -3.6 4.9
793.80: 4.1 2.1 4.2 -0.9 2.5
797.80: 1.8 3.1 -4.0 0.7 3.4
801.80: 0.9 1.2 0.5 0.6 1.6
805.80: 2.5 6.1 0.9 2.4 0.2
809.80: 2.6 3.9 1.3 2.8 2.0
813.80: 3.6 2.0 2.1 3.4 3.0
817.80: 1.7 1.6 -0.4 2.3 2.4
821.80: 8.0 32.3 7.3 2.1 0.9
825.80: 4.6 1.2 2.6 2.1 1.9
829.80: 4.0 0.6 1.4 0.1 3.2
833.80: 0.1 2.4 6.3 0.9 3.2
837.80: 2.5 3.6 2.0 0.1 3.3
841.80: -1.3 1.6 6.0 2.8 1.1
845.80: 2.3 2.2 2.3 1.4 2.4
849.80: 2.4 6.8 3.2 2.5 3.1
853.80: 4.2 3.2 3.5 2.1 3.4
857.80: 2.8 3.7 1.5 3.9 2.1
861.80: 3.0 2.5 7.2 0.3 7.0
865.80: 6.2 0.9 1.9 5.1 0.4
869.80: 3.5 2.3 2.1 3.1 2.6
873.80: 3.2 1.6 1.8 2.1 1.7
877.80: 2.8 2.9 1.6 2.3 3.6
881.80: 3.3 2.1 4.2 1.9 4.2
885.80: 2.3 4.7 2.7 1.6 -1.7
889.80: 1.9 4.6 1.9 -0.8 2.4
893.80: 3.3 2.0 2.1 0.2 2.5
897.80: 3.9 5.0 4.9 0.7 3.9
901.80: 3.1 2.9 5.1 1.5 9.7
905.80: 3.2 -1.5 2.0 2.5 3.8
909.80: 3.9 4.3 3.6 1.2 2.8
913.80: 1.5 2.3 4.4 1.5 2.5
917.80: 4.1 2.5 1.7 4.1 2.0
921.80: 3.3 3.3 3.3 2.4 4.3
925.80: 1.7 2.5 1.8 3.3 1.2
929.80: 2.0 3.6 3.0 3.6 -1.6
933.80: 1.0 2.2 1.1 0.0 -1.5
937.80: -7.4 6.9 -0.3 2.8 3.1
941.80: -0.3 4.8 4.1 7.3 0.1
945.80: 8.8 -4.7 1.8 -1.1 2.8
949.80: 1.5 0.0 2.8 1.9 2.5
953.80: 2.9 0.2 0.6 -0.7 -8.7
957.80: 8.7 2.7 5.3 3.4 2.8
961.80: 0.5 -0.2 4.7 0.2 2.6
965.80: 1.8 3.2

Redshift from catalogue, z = 1.206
